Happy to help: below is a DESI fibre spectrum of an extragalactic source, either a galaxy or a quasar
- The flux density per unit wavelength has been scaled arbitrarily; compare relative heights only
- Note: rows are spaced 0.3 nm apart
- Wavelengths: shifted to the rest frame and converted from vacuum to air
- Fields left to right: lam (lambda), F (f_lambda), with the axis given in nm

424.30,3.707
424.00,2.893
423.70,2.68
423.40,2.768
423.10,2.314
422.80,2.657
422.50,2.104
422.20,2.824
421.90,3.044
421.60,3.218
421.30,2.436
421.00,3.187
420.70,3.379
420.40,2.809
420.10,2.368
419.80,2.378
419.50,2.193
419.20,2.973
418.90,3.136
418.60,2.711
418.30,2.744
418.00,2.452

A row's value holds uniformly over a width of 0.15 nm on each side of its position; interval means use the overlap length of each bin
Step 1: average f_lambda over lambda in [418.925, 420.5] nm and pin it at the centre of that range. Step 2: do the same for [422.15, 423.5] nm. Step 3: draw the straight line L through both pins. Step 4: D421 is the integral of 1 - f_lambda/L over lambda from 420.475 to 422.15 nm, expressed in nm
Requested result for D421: -0.32 nm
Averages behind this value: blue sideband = 2.58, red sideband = 2.5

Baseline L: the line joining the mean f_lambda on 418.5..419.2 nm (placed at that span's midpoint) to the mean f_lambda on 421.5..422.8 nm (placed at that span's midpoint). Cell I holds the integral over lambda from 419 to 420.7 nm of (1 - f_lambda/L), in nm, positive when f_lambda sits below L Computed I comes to 0.15 nm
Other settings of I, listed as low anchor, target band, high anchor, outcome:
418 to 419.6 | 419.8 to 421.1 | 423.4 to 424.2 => -0.04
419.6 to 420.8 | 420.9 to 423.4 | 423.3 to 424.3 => 0.08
